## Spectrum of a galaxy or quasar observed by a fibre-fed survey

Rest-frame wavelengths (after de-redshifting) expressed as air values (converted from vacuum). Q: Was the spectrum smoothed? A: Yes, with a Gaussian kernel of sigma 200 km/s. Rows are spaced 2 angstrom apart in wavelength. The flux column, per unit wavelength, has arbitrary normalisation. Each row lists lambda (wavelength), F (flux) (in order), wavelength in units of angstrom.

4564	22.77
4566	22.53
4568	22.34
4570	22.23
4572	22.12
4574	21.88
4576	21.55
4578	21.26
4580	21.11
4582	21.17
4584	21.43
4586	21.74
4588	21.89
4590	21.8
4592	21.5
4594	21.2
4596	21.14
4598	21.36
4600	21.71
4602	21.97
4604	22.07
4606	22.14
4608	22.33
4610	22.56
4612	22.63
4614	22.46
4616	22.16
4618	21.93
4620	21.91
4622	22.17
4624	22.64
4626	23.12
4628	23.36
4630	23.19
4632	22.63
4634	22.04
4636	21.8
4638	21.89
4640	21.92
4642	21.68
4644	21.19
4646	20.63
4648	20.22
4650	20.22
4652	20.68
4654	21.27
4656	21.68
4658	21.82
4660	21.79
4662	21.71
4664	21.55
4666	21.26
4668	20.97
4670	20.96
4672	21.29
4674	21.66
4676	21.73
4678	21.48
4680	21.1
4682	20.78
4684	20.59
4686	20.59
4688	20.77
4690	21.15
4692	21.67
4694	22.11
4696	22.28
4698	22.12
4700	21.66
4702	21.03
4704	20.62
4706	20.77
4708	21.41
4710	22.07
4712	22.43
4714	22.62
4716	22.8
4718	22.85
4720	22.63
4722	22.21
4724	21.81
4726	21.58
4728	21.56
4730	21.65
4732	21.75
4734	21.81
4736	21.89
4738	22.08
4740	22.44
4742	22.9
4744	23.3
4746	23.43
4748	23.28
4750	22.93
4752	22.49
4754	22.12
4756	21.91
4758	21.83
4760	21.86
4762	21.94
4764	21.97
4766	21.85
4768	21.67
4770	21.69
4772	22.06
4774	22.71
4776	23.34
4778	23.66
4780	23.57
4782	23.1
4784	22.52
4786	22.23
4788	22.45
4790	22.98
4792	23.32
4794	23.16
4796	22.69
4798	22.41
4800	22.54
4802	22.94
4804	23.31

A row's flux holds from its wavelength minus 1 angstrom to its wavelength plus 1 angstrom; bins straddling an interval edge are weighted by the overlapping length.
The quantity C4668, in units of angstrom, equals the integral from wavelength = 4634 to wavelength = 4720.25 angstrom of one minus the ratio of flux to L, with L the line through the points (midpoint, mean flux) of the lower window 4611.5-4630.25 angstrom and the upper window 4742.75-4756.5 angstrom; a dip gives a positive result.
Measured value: 4.5 angstrom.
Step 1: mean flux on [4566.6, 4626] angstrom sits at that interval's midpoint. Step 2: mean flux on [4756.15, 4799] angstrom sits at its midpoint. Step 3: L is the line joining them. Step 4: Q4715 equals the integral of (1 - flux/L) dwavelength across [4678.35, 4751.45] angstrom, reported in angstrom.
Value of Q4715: 1.30 angstrom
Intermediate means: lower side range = 21.9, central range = 21.9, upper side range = 22.5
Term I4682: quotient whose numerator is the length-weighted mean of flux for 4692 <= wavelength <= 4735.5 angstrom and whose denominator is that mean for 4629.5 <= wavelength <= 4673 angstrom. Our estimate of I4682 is 1.02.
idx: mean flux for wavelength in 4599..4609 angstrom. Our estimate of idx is 22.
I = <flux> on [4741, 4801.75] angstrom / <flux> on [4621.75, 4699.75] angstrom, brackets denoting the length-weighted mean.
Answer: 1.0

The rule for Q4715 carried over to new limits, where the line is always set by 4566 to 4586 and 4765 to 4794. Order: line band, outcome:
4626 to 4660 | 0.5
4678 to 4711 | 1.4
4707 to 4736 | 0.4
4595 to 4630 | -0.6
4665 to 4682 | 0.7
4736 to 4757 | -0.1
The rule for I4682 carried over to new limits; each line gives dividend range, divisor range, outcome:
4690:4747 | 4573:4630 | 1.00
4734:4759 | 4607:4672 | 1.03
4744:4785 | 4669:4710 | 1.06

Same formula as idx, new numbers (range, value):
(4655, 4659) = 21.8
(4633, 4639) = 21.9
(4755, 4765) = 21.9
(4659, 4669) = 21.5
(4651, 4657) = 21.2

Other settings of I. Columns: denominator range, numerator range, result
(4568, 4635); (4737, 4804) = 1.03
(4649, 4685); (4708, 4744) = 1.04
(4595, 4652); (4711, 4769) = 1.01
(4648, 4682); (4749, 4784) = 1.05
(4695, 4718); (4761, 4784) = 1.03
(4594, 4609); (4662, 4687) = 0.97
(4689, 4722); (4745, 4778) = 1.02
